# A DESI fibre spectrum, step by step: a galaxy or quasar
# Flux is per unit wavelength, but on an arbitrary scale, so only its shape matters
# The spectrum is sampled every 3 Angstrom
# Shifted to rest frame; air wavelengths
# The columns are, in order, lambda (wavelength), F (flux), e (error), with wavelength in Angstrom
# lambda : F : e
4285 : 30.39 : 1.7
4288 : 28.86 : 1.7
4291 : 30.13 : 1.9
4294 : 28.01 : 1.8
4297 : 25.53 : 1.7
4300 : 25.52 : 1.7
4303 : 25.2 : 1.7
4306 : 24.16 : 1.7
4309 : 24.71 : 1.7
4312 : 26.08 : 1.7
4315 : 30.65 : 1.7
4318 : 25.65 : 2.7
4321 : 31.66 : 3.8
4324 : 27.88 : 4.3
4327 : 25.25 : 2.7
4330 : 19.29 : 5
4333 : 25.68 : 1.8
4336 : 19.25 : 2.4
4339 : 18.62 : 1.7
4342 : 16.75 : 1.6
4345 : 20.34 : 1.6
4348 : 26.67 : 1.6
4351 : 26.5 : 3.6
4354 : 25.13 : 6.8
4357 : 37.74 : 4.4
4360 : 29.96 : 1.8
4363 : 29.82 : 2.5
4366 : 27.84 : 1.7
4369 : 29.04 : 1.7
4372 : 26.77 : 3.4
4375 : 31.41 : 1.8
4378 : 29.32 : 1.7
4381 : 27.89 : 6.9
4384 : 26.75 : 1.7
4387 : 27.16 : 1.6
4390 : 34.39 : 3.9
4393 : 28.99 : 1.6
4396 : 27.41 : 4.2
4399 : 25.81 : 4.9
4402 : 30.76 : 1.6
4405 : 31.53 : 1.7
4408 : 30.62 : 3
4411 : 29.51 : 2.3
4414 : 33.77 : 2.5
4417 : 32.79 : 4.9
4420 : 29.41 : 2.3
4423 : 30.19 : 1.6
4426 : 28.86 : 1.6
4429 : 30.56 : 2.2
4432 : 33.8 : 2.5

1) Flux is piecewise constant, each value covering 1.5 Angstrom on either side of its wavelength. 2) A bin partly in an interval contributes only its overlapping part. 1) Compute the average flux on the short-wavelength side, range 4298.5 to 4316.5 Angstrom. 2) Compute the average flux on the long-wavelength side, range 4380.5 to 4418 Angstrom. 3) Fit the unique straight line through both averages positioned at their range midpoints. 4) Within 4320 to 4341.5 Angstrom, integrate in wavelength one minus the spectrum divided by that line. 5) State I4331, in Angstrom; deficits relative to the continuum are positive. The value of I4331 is 2.8 Angstrom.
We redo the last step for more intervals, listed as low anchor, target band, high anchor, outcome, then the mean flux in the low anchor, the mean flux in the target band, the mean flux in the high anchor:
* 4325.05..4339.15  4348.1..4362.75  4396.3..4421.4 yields -2.9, 22.1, 29.5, 30.4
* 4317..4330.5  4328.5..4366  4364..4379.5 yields 4.0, 26.4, 24.8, 28.9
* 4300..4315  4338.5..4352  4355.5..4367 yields 3.6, 25.6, 21.8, 31.5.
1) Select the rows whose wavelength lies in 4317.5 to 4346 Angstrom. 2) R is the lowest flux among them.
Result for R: 16.75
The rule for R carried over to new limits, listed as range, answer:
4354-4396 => 25.13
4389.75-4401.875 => 25.81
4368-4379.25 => 26.77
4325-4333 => 19.29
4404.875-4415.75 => 29.51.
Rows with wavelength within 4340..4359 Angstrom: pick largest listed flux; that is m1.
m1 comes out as 37.74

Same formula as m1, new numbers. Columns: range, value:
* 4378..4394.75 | 34.39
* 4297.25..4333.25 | 31.66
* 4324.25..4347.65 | 25.68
